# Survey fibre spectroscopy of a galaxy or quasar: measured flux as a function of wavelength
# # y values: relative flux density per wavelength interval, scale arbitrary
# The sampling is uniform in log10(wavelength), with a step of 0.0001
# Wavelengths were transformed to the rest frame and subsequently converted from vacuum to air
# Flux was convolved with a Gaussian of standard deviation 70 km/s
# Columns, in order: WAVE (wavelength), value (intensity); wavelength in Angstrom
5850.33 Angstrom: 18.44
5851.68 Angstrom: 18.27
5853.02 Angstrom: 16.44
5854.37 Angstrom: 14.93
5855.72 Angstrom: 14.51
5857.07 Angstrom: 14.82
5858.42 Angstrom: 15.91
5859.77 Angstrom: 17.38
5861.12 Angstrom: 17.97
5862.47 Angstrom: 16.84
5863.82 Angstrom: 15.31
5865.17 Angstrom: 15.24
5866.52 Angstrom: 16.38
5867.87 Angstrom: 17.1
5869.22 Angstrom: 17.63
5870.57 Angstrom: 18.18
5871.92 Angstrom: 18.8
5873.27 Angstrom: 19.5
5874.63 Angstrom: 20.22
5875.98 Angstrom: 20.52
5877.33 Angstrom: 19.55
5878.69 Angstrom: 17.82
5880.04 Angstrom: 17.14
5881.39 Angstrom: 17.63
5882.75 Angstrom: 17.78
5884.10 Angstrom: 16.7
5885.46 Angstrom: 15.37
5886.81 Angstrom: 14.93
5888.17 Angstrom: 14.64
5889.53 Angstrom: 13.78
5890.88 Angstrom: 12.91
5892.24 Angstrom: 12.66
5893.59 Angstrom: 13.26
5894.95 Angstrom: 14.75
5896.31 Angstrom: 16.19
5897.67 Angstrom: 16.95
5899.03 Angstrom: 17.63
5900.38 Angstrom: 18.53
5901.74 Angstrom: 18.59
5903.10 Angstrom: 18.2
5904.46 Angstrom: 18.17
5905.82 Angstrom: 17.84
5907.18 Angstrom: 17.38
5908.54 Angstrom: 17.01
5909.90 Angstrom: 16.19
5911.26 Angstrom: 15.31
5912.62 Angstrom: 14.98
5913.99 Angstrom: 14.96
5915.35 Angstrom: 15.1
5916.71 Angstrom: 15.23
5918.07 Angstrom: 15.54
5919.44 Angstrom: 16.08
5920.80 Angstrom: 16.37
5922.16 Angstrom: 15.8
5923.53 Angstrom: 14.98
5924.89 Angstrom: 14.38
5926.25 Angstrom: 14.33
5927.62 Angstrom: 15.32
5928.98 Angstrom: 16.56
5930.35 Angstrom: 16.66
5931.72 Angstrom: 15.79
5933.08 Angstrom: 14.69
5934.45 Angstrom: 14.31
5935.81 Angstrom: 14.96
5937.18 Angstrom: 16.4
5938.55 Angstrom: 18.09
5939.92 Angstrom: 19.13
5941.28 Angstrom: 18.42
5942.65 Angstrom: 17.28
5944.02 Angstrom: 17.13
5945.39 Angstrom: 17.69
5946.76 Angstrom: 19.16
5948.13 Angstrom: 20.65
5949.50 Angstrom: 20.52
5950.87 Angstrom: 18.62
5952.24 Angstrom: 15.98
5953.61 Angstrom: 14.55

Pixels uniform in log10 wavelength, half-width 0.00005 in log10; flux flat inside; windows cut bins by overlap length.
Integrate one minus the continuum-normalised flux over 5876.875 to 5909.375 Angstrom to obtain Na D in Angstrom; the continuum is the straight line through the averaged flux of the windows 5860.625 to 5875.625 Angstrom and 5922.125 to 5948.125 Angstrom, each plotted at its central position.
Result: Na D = 1.41 Angstrom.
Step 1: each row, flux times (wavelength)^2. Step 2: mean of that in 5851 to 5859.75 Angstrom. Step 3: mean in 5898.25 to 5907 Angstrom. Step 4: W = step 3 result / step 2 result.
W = 1.16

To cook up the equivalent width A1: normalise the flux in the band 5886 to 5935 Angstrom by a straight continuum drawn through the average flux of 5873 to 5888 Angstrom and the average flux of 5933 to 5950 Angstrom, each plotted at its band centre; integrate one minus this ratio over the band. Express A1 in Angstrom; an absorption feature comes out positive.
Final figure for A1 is 5.5 Angstrom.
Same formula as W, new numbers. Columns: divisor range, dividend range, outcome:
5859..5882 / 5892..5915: 0.93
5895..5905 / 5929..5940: 0.93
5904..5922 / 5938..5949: 1.16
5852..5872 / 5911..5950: 1.02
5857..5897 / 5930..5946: 1.03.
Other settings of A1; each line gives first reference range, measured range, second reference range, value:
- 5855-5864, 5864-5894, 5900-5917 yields -0.7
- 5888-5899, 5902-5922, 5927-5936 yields -1.8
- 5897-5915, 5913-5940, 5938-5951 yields 3.4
